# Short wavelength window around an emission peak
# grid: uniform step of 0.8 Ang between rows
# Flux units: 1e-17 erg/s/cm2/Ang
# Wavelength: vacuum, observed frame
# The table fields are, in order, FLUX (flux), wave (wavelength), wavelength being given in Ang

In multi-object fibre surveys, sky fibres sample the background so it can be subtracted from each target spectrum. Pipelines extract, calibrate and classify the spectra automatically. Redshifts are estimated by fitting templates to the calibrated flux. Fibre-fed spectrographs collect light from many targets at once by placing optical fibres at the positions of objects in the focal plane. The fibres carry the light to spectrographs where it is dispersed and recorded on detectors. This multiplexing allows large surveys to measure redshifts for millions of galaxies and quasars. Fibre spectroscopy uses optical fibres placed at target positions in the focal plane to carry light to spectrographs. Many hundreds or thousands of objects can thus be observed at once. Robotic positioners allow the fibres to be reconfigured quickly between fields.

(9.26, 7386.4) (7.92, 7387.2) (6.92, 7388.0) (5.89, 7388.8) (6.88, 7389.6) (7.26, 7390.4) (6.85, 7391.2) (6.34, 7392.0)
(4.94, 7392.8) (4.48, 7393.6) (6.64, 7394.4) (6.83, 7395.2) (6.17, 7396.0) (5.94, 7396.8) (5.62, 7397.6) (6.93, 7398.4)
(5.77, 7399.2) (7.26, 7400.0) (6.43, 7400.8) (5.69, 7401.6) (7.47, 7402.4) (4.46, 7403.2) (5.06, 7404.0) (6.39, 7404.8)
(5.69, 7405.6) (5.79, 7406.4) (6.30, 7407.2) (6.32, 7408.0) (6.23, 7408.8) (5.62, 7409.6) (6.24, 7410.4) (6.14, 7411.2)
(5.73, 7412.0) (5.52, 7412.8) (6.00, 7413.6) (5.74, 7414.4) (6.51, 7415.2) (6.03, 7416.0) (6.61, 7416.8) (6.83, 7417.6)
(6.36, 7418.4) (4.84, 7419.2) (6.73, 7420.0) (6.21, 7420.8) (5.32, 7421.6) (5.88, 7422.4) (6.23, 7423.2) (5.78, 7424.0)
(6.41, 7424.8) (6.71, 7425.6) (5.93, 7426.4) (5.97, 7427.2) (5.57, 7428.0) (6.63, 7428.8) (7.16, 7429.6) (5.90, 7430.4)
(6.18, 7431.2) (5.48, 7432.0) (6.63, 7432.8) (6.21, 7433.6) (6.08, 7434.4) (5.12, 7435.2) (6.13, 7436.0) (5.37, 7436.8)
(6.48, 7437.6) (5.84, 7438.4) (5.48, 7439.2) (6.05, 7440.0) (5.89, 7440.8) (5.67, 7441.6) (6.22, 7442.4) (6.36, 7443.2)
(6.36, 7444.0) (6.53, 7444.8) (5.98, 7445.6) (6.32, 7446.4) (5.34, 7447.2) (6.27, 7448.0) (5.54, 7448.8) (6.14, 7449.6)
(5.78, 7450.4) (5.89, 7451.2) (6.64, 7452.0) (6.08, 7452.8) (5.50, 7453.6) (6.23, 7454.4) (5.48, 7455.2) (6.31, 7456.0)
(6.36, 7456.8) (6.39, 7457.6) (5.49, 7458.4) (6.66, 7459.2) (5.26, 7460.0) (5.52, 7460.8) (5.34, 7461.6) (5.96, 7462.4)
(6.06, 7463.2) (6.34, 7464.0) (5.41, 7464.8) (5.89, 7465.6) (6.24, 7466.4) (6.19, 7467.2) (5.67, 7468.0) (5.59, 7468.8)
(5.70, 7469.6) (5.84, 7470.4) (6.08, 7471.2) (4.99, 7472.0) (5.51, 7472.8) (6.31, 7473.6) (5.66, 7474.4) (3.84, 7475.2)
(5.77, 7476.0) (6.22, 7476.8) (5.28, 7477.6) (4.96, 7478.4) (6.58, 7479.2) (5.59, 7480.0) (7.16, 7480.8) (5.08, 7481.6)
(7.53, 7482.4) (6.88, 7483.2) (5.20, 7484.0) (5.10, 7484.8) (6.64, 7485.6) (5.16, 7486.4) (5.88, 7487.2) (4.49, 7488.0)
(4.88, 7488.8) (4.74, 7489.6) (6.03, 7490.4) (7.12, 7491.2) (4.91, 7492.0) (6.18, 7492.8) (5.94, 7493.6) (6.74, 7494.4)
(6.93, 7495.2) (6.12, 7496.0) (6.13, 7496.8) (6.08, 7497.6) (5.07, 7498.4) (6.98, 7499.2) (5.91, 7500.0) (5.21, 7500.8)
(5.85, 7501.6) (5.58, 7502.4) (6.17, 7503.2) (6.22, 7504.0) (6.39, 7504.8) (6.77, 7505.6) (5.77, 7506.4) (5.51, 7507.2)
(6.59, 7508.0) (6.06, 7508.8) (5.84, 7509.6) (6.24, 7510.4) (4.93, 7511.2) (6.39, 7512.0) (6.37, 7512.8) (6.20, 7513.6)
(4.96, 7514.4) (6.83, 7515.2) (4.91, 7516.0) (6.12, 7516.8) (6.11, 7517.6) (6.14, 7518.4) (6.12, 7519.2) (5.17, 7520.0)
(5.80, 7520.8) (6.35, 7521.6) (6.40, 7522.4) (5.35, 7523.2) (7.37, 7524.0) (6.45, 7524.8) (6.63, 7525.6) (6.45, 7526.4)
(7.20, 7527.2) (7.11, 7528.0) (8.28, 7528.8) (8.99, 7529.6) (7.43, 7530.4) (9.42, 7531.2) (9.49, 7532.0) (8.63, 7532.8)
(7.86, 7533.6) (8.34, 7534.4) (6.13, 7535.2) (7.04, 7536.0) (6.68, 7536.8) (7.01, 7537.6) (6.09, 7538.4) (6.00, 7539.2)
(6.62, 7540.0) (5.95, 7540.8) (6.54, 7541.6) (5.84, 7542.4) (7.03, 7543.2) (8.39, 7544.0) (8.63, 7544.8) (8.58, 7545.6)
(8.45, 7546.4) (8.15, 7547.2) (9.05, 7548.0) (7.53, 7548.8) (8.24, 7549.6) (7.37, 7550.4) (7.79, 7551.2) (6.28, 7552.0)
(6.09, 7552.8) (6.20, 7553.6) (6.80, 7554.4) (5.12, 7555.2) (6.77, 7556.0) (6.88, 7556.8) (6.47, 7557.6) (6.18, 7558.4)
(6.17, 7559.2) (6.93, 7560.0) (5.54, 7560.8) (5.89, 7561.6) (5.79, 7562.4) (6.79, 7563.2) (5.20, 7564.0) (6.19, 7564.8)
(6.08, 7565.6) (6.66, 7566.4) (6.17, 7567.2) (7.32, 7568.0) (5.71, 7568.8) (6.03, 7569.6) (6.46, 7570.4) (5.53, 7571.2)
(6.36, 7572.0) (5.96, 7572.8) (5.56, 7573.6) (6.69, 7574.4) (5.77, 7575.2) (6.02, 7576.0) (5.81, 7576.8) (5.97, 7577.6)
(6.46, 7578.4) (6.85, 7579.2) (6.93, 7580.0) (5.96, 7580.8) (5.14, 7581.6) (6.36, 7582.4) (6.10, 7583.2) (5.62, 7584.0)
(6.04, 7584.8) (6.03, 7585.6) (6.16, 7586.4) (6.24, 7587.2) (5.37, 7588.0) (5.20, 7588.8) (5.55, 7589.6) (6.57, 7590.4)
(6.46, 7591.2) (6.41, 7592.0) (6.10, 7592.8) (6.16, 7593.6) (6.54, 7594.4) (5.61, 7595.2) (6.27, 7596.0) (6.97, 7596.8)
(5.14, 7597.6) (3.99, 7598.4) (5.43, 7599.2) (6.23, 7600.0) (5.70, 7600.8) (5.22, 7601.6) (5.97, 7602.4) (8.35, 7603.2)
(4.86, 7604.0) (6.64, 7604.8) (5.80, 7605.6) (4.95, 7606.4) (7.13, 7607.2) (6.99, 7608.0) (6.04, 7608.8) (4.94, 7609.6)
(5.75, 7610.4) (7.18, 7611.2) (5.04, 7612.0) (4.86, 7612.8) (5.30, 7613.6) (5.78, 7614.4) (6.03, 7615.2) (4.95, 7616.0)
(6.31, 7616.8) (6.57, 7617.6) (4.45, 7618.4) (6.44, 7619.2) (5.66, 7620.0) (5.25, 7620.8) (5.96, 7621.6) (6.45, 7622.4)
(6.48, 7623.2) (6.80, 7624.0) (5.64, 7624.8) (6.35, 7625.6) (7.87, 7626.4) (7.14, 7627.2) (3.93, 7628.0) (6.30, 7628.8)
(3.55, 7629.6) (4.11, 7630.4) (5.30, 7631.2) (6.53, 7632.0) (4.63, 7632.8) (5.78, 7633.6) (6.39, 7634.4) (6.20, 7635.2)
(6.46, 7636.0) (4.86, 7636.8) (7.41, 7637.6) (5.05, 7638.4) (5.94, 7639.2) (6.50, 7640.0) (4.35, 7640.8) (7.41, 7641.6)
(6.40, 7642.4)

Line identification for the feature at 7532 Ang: [S II]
